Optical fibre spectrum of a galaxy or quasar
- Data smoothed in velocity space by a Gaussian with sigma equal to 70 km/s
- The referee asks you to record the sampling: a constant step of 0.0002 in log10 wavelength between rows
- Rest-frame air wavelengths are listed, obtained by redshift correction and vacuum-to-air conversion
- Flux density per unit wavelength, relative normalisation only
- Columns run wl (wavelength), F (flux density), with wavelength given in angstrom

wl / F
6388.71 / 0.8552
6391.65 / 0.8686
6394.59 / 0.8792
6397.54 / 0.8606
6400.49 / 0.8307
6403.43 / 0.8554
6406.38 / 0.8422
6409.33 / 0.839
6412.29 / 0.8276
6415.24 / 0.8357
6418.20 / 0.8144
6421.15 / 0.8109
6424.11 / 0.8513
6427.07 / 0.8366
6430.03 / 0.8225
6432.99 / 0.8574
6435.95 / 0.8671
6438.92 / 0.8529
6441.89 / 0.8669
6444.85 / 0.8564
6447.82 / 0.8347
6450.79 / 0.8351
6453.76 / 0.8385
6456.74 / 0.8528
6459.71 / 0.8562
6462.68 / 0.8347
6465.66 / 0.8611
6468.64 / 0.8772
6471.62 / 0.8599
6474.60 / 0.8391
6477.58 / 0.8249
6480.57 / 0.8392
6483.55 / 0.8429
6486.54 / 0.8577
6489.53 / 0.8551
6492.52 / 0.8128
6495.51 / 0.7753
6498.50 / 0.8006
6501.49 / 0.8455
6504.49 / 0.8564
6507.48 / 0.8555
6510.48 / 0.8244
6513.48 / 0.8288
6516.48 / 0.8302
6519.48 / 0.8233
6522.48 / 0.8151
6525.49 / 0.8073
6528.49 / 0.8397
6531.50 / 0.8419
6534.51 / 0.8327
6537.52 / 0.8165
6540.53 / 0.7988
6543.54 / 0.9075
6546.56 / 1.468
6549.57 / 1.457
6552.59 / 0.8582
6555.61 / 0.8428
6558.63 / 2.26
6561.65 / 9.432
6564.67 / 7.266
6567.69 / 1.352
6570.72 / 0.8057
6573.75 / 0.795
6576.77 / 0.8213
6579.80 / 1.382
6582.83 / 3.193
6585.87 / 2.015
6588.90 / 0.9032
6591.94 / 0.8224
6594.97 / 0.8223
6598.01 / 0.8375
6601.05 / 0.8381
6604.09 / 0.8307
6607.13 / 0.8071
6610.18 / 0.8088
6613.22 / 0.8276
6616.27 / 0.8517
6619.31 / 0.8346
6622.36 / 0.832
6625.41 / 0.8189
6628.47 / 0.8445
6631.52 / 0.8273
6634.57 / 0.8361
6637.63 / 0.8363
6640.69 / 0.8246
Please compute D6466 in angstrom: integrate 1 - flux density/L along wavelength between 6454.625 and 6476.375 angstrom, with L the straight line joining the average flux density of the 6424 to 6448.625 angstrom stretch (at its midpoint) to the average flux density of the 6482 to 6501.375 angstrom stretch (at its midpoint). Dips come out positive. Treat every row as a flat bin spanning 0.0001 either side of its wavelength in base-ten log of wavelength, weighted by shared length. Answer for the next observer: -0.4 angstrom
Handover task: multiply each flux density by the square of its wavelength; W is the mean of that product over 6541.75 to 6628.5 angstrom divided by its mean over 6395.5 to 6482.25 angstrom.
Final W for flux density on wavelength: 1.99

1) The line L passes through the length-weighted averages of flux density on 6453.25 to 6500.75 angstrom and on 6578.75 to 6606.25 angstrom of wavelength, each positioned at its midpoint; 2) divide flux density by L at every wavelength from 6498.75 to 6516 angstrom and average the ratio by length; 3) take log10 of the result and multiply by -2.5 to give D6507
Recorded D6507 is 0.141 mag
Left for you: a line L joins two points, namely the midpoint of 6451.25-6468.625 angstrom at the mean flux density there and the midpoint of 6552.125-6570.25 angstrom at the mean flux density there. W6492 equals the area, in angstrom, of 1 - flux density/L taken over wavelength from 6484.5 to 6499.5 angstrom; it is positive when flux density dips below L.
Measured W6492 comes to 7.9 angstrom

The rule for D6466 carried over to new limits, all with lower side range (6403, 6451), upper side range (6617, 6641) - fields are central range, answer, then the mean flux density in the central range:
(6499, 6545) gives 0.2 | 0.834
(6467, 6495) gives -0.1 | 0.843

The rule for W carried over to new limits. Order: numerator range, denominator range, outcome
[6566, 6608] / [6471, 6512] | 1.47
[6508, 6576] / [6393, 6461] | 2.02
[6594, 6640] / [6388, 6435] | 1.05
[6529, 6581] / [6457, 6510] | 2.34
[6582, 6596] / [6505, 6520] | 1.83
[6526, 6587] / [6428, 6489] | 2.35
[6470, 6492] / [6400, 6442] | 1.02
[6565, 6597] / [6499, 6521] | 1.84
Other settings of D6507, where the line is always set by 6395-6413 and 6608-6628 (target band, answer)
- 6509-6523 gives 0.015 mag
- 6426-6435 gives 0.002 mag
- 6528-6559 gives -0.248 mag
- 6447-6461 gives -0.003 mag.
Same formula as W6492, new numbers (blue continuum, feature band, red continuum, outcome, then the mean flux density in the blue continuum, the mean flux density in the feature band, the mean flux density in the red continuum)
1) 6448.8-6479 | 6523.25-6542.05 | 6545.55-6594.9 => 9.8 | 0.848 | 0.823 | 2.2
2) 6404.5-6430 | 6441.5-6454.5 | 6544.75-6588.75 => 3.4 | 0.832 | 0.846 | 2.37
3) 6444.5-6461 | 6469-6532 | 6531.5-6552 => 7.1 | 0.845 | 0.833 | 1.02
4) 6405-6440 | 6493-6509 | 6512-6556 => 1.2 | 0.838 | 0.826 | 0.92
